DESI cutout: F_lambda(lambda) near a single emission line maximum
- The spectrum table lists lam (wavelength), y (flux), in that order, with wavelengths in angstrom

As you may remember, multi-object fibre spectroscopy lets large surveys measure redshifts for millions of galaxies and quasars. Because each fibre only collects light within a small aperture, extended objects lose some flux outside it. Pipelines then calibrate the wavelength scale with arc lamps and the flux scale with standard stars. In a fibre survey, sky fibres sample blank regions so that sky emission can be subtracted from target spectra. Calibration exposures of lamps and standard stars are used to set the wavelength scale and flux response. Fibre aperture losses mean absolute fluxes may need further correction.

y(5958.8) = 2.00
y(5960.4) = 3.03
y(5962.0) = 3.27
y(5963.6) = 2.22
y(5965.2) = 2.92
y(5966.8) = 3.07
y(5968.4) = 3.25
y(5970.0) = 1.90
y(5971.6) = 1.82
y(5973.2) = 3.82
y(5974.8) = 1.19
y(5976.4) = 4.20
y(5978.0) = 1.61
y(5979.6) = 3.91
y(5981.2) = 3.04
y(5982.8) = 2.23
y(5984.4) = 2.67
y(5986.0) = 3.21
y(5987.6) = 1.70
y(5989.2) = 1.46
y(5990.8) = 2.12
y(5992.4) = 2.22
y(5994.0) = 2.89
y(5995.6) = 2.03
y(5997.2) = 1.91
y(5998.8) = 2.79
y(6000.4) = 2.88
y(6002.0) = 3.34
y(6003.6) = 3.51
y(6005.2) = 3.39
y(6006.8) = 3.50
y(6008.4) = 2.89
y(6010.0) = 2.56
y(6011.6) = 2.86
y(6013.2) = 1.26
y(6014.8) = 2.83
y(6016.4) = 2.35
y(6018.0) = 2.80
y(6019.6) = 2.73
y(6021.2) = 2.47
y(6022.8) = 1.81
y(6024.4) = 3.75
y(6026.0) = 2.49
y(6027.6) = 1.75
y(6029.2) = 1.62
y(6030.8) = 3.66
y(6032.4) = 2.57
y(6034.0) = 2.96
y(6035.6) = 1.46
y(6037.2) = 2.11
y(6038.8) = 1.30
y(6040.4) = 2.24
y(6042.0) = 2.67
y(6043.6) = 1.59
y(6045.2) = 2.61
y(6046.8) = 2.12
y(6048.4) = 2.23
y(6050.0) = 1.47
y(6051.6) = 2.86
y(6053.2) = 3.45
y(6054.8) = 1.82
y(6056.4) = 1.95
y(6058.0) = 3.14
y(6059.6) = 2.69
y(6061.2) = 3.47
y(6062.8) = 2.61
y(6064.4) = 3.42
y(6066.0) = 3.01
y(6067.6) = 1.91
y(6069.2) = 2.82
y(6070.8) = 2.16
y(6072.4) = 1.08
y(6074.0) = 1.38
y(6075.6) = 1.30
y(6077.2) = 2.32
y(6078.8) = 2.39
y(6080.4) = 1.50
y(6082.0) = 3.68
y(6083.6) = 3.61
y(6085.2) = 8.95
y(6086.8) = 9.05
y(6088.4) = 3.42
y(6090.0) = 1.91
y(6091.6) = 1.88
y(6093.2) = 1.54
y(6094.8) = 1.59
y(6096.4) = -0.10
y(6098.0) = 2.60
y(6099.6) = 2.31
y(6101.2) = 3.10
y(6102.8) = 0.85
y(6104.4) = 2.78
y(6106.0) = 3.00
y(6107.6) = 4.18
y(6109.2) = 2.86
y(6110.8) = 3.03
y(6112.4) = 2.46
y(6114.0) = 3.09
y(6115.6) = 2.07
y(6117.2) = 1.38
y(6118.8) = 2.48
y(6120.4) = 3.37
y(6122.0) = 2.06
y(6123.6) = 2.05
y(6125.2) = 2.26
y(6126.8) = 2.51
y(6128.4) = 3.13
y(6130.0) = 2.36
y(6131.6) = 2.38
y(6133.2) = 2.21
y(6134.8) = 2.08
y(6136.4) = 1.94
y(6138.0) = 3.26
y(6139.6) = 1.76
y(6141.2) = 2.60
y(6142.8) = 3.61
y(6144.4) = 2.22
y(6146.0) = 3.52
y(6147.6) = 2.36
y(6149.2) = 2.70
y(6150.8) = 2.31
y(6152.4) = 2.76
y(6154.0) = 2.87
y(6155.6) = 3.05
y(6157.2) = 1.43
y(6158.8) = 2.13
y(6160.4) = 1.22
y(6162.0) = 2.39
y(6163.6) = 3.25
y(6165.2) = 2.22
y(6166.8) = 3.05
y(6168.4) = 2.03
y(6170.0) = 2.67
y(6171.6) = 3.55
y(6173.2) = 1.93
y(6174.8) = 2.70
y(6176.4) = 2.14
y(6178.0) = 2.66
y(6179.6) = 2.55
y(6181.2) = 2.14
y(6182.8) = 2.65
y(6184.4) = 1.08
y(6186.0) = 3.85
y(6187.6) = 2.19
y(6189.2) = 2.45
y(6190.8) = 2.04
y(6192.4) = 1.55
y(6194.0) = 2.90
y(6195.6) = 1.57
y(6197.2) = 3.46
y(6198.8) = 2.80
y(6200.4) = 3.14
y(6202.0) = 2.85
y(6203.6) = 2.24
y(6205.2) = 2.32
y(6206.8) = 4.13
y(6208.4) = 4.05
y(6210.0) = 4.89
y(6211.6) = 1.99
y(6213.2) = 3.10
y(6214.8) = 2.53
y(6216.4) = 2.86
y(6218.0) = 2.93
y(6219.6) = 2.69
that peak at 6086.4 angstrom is H-beta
